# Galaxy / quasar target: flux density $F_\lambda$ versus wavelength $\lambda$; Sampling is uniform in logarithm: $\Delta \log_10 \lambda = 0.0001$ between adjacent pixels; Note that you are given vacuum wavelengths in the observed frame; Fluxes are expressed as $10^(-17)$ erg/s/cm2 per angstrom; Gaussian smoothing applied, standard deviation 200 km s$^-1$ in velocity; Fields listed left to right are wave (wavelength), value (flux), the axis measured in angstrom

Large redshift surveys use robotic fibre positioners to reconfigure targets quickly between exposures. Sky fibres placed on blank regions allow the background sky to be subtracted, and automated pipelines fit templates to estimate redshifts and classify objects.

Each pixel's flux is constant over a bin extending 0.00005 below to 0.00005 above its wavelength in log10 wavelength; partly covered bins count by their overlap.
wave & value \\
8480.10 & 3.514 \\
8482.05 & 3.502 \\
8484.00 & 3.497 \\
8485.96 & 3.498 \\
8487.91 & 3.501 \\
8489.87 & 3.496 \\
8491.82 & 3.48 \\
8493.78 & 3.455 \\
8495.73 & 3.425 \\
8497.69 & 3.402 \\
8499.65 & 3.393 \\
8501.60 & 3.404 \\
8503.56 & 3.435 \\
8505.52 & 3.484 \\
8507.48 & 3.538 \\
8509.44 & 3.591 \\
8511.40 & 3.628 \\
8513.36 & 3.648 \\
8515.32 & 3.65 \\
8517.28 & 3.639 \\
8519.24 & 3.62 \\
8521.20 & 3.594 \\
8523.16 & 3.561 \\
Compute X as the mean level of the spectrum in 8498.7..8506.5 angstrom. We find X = 3.43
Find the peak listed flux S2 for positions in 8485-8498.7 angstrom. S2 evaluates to 3.501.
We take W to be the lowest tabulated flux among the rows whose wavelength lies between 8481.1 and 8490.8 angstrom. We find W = 3.496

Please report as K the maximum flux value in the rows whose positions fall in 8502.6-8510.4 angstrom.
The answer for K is 3.591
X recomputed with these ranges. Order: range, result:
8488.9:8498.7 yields 3.45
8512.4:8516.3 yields 3.65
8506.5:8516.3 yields 3.61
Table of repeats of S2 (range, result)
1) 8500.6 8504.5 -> 3.435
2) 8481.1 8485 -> 3.502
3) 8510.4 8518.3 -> 3.65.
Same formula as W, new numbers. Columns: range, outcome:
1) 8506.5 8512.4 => 3.538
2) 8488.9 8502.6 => 3.393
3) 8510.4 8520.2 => 3.62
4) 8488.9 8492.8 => 3.48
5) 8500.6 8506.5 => 3.404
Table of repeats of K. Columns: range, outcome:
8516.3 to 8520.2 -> 3.639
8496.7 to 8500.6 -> 3.402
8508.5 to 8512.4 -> 3.628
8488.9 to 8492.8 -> 3.496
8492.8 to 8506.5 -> 3.484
